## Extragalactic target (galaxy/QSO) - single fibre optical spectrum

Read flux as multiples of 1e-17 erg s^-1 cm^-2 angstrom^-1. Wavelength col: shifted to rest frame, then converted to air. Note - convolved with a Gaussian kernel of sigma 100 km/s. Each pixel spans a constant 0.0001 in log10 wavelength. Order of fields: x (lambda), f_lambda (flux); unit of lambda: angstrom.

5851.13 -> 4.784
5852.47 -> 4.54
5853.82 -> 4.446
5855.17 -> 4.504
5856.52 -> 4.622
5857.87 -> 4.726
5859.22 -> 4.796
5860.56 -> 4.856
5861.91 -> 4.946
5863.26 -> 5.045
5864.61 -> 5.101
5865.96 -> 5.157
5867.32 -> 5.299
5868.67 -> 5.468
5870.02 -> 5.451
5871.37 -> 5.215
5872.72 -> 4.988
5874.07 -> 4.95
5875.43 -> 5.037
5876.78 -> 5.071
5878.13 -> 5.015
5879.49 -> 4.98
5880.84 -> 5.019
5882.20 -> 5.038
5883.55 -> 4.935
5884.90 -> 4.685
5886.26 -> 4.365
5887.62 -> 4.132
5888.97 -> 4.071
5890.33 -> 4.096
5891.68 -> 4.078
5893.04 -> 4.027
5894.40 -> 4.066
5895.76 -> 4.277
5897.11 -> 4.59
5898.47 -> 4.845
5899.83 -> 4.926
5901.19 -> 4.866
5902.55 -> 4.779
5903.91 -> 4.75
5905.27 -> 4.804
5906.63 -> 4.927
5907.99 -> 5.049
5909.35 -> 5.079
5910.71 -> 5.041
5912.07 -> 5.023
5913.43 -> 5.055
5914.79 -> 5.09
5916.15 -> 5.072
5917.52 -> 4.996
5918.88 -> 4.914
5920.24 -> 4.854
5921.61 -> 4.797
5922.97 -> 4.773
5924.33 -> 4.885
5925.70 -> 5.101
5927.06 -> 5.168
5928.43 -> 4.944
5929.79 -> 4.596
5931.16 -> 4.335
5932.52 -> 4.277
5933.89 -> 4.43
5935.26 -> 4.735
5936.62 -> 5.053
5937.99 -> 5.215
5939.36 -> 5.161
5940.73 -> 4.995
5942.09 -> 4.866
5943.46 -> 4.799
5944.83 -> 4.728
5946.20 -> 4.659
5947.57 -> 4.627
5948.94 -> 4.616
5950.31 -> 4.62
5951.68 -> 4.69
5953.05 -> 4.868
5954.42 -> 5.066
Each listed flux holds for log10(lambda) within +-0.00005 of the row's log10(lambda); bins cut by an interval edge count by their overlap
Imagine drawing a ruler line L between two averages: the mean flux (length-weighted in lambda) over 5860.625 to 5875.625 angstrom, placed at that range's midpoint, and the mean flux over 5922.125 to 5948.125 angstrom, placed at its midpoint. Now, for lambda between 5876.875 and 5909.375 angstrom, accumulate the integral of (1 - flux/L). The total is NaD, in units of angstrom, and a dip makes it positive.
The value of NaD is 2.4 angstrom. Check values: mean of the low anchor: 5.14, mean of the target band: 4.64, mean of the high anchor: 4.81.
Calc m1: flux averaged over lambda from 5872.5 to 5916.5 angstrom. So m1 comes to 4.74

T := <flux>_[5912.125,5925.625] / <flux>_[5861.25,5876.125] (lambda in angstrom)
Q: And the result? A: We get 0.96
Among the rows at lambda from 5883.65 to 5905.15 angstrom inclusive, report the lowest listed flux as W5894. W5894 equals 4.027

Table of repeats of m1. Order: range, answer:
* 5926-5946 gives 4.81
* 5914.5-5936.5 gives 4.81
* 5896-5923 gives 4.91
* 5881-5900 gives 4.44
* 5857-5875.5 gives 5.07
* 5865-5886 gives 5.07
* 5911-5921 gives 5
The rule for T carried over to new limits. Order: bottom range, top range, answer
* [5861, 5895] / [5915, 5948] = 1.01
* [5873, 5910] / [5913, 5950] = 1.03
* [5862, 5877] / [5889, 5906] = 0.87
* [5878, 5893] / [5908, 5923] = 1.10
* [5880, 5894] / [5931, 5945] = 1.08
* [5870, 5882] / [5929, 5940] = 0.93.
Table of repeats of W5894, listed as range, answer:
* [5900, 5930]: 4.596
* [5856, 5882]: 4.622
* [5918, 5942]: 4.277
